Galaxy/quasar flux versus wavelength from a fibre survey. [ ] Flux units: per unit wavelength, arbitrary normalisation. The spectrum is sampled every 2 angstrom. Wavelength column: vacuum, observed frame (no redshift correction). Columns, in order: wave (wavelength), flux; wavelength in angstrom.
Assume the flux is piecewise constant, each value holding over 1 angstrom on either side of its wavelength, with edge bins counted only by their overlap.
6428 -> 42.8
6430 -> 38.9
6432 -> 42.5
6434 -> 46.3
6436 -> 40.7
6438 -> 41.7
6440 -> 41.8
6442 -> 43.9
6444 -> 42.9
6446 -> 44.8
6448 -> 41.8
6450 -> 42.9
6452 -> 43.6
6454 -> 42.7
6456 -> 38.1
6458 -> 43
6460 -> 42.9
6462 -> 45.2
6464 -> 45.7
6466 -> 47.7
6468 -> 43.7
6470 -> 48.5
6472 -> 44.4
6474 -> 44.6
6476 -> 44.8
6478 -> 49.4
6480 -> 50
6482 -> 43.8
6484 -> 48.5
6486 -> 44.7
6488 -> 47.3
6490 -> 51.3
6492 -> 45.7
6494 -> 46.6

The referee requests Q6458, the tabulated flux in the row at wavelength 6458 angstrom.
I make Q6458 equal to 43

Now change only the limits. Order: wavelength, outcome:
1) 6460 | 42.9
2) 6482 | 43.8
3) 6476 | 44.8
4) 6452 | 43.6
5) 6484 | 48.5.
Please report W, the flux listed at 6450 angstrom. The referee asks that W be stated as 42.9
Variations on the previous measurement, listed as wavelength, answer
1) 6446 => 44.8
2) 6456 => 38.1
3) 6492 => 45.7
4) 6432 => 42.5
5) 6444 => 42.9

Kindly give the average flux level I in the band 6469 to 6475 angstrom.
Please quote 45.8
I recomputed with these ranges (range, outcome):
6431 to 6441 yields 42.6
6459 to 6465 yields 44.6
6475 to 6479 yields 47.1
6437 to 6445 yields 42.6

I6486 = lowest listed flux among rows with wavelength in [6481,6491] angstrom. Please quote 43.8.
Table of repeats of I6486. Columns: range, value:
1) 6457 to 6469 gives 42.9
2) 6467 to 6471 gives 43.7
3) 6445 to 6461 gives 38.1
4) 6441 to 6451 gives 41.8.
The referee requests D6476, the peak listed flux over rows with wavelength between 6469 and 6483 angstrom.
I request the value 50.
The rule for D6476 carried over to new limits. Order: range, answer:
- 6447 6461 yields 43.6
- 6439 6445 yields 43.9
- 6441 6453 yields 44.8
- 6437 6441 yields 41.8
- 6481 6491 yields 51.3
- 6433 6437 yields 46.3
